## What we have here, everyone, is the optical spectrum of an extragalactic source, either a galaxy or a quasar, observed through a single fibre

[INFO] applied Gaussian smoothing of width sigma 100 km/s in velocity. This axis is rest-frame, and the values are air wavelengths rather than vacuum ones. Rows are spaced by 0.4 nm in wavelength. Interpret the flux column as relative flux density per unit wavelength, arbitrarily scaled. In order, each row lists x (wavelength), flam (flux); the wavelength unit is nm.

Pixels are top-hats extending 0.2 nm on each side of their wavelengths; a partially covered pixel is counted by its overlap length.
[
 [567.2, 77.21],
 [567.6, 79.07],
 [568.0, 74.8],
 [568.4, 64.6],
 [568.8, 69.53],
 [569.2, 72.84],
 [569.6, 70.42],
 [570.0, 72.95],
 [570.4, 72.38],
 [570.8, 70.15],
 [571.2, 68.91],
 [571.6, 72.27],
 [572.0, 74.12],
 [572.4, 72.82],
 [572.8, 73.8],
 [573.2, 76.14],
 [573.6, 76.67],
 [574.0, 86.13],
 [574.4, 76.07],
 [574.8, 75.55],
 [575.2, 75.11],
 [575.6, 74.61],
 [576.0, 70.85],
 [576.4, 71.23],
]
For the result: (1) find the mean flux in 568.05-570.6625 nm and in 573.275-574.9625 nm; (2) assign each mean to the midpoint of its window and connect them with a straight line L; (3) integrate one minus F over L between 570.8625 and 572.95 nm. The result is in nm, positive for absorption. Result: 0.07 nm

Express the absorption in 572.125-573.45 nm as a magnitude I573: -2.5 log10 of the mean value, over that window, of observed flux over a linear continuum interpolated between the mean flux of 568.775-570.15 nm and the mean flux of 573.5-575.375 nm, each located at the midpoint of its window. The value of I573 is 0.02 mag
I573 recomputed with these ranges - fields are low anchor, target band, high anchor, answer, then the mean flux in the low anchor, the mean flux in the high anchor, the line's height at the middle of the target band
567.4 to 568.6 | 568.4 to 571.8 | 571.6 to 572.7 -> 0.03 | 72.8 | 73.3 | 73.1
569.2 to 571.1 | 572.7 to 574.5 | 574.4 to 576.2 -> -0.07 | 71.5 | 74.3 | 73.3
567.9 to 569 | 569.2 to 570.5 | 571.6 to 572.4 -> -0.02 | 69.2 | 73.3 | 70.8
